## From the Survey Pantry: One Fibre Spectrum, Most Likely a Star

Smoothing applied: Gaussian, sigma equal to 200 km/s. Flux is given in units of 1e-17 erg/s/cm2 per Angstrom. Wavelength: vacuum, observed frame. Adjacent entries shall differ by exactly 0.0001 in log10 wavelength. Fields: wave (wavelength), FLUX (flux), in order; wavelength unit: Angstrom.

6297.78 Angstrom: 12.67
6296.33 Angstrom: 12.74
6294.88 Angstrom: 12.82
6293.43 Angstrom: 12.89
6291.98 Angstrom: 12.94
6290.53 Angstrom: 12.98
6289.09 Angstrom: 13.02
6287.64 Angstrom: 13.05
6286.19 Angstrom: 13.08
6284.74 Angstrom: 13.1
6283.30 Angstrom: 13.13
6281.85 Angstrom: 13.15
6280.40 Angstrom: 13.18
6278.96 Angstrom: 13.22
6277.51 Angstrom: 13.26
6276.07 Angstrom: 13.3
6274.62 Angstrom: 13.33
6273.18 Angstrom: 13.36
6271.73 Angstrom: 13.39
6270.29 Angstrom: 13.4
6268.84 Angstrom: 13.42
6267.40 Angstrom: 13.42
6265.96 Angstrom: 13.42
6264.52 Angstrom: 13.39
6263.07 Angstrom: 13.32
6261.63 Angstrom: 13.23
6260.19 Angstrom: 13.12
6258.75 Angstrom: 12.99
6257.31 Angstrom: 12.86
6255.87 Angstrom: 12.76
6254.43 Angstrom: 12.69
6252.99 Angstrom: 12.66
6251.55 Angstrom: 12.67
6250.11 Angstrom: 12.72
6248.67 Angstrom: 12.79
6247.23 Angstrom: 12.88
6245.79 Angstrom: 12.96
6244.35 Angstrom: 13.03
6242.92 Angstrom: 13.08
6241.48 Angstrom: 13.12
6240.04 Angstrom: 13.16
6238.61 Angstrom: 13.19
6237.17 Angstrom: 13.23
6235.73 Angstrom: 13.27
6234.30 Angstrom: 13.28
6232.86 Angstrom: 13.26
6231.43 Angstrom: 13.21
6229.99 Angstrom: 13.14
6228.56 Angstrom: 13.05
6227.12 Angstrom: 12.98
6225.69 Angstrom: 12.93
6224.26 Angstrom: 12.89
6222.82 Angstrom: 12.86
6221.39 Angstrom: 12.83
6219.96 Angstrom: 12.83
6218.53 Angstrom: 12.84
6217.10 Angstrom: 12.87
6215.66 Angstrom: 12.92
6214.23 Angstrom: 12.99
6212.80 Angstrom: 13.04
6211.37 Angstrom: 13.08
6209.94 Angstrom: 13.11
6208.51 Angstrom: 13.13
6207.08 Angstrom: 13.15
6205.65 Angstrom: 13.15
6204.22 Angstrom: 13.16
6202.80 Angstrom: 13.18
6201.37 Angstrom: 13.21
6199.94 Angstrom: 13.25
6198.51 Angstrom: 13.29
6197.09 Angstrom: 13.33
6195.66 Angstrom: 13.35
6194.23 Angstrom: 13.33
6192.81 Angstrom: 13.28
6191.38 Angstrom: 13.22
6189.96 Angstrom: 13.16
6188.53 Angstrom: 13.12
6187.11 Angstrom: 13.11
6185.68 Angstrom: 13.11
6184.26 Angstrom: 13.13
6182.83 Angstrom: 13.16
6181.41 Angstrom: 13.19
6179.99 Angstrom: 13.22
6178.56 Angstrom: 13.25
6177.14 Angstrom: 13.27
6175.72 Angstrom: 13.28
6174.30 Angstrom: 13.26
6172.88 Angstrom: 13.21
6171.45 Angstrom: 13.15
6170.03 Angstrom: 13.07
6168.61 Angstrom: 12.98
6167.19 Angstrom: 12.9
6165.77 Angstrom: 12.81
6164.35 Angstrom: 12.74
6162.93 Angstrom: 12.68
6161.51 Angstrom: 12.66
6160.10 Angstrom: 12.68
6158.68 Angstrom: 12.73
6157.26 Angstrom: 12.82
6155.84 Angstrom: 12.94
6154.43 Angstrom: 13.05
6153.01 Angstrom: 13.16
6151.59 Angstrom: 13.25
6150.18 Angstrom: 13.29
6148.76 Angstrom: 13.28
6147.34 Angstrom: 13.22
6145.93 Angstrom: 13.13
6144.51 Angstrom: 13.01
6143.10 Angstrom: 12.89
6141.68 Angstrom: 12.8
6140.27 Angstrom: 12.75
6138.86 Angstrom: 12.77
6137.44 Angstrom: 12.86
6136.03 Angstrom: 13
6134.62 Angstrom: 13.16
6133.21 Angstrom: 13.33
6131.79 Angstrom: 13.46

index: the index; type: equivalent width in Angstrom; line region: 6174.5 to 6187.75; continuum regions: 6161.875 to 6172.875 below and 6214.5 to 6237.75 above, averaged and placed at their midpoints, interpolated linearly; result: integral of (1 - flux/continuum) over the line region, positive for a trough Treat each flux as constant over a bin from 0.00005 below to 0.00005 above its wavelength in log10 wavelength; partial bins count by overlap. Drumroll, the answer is -0.27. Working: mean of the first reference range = 12.9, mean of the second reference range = 13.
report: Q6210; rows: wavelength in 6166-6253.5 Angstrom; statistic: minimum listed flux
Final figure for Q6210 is 12.66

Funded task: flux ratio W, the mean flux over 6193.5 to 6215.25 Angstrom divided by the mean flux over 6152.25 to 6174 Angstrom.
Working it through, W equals 1.0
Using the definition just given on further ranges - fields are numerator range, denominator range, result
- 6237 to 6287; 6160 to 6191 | 1.00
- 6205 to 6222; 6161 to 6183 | 1.00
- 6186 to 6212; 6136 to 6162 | 1.02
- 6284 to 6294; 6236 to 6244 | 0.99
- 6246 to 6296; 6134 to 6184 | 1.00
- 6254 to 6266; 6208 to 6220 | 1.01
